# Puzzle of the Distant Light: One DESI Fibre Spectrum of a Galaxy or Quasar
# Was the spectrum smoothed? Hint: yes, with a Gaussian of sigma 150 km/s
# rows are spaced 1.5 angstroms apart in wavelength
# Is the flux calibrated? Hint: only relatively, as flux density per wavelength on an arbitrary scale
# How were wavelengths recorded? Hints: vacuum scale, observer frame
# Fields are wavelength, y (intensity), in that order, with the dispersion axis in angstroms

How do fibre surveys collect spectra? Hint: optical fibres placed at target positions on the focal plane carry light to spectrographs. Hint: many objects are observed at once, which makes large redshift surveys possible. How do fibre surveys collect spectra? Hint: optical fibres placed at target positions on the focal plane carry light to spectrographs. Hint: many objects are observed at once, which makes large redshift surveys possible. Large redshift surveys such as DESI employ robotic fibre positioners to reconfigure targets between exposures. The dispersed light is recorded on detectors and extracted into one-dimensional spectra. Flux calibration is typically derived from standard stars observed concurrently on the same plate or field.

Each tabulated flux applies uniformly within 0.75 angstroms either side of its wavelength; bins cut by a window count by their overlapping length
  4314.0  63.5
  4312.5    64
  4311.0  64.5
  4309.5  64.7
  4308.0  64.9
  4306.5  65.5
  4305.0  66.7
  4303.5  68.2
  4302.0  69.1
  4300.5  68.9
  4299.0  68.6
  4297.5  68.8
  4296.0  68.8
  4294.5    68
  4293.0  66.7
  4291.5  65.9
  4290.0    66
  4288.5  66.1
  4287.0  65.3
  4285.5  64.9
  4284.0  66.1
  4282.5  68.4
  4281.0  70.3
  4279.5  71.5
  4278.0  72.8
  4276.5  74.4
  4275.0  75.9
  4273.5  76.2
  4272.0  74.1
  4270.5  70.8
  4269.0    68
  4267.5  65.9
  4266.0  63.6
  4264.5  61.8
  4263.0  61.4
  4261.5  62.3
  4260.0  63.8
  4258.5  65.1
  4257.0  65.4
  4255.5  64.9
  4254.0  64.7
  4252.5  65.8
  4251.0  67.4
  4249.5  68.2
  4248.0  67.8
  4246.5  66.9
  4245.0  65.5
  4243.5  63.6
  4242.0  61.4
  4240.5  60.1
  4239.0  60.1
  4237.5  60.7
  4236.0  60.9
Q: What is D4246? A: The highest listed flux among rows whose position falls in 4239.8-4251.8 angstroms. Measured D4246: 68.2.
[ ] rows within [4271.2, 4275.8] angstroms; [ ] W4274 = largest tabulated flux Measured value 76.2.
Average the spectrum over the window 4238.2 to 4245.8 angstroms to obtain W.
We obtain 62.2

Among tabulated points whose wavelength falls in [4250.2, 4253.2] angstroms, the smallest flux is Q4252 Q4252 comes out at 65.8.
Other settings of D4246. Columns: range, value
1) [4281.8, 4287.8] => 68.4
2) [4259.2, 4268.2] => 65.9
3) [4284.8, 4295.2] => 68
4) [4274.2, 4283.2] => 75.9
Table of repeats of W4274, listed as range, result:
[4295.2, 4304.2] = 69.1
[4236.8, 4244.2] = 63.6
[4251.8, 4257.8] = 65.8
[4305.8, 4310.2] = 65.5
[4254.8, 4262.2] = 65.4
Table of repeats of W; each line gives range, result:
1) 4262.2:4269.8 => 64.2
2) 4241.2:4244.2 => 62.4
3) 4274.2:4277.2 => 75.2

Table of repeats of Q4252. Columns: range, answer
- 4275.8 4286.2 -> 64.9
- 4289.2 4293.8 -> 65.9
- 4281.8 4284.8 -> 66.1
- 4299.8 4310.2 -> 64.7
